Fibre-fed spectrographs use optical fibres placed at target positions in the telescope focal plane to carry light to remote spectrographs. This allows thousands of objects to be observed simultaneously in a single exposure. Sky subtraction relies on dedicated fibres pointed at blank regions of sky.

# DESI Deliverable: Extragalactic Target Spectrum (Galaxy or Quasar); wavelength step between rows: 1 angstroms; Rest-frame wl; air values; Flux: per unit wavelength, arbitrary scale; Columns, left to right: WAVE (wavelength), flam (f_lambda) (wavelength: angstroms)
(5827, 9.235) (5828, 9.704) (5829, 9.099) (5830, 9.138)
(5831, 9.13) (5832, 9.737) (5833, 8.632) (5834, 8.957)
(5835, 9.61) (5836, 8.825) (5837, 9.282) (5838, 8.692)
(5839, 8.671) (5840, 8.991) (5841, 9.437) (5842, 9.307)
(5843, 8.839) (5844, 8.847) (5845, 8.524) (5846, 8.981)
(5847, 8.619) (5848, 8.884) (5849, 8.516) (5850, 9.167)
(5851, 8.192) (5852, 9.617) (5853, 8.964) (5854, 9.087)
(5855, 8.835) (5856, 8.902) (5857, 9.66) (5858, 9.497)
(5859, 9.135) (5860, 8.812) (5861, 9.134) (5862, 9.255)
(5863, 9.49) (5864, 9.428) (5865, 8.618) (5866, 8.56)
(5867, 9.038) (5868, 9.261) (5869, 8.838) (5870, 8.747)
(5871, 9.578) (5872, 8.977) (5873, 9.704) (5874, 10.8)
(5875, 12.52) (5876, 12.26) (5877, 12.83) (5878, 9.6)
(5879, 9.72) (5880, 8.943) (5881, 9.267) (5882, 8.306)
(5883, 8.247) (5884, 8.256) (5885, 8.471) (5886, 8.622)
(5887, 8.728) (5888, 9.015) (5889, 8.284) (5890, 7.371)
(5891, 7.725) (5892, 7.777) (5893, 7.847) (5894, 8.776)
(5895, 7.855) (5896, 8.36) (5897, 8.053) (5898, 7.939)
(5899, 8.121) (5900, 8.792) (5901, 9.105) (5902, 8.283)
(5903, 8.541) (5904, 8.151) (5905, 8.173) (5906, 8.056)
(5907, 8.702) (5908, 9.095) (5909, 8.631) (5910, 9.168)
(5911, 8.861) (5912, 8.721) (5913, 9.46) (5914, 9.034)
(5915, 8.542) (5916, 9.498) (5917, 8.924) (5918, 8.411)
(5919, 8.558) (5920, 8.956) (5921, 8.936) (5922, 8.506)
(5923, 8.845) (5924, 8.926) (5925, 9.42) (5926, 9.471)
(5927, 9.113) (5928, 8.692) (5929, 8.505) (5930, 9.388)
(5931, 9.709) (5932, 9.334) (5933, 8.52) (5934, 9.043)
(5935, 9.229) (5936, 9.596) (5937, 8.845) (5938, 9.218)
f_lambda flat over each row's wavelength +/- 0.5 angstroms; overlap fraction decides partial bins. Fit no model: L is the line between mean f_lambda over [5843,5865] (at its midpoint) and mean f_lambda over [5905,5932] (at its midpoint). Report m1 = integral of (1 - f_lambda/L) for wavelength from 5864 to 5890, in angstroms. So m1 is -1.1 angstroms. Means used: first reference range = 9.01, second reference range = 8.92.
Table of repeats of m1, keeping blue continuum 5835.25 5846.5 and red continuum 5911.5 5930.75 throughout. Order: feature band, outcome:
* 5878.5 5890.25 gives 0.4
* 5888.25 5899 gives 1.1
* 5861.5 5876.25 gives -1.1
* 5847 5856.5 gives 0.1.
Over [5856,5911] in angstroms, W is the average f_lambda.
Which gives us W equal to 8.96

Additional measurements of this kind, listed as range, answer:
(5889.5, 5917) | 8.48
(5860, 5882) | 9.69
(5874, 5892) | 9.3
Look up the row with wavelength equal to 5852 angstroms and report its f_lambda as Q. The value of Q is 9.617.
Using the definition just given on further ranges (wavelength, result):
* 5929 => 8.505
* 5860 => 8.812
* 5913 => 9.46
